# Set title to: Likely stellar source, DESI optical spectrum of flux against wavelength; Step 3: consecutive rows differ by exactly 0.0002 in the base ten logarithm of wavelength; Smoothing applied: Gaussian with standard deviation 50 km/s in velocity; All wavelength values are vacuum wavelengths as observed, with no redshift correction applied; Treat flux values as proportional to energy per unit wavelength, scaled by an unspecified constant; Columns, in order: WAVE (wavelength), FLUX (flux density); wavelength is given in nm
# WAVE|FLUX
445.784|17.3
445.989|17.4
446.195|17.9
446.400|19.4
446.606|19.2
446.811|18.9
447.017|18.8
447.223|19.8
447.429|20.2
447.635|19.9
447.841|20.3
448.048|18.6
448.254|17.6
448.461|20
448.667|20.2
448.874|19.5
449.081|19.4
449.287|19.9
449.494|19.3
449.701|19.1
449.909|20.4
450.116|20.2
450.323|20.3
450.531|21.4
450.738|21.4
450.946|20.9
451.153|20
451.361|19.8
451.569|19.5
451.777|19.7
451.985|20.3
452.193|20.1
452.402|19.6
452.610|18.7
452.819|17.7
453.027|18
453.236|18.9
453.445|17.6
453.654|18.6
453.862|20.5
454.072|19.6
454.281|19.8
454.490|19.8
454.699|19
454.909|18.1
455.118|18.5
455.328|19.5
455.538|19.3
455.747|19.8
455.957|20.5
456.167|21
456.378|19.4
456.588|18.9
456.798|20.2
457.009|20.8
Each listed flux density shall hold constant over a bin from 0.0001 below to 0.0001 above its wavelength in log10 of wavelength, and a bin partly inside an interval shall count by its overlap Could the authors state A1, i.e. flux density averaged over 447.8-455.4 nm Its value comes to 19.5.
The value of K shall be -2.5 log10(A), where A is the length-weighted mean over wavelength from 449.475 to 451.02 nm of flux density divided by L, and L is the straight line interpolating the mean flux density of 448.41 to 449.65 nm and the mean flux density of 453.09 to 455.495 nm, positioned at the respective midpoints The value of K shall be -0.047 mag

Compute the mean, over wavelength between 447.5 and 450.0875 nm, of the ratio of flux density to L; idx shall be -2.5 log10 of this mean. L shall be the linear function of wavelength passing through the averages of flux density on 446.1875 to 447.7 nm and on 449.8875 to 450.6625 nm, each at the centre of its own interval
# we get 0.028 mag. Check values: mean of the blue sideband 19.3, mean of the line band 19.5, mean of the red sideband 20.6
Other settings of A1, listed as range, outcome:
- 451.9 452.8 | 19.5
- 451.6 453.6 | 19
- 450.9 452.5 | 20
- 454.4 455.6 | 19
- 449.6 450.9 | 20.5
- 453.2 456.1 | 19.3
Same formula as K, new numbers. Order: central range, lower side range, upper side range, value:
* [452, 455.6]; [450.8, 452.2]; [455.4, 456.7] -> 0.050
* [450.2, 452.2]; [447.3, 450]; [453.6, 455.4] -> -0.050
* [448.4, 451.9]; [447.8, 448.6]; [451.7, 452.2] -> -0.027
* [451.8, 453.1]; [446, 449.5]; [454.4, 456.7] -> 0.014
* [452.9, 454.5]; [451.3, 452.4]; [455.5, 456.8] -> 0.046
